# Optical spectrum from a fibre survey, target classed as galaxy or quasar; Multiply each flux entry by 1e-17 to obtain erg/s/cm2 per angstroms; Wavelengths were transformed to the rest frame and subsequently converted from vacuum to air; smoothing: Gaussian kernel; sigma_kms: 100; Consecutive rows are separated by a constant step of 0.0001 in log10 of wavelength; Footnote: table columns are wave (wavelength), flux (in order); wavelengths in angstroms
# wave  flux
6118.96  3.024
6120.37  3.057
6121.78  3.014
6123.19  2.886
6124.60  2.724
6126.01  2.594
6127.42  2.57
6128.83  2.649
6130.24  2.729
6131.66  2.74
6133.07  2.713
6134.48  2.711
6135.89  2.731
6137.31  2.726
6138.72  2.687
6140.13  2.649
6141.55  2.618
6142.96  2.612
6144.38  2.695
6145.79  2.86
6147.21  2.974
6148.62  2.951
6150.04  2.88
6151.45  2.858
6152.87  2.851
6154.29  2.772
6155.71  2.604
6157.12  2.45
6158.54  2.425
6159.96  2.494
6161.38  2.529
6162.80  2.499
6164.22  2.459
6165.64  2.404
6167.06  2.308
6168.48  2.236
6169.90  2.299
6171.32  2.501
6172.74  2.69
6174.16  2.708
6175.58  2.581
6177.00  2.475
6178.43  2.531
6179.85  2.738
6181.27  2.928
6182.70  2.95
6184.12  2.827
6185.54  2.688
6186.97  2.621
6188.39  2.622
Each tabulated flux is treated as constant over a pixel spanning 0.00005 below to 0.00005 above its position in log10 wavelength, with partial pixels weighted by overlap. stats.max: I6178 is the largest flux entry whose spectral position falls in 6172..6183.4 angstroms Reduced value 2.95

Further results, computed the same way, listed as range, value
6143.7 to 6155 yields 2.974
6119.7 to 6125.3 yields 3.057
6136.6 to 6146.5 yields 2.86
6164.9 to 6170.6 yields 2.404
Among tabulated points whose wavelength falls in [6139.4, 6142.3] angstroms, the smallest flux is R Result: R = 2.618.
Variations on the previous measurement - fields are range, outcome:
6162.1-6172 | 2.236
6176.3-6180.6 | 2.475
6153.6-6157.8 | 2.45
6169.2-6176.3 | 2.299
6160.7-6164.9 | 2.459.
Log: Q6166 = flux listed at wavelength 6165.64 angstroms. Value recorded 2.404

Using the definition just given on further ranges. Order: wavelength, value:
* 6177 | 2.475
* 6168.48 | 2.236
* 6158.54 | 2.425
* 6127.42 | 2.57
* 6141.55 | 2.618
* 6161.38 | 2.529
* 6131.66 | 2.74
